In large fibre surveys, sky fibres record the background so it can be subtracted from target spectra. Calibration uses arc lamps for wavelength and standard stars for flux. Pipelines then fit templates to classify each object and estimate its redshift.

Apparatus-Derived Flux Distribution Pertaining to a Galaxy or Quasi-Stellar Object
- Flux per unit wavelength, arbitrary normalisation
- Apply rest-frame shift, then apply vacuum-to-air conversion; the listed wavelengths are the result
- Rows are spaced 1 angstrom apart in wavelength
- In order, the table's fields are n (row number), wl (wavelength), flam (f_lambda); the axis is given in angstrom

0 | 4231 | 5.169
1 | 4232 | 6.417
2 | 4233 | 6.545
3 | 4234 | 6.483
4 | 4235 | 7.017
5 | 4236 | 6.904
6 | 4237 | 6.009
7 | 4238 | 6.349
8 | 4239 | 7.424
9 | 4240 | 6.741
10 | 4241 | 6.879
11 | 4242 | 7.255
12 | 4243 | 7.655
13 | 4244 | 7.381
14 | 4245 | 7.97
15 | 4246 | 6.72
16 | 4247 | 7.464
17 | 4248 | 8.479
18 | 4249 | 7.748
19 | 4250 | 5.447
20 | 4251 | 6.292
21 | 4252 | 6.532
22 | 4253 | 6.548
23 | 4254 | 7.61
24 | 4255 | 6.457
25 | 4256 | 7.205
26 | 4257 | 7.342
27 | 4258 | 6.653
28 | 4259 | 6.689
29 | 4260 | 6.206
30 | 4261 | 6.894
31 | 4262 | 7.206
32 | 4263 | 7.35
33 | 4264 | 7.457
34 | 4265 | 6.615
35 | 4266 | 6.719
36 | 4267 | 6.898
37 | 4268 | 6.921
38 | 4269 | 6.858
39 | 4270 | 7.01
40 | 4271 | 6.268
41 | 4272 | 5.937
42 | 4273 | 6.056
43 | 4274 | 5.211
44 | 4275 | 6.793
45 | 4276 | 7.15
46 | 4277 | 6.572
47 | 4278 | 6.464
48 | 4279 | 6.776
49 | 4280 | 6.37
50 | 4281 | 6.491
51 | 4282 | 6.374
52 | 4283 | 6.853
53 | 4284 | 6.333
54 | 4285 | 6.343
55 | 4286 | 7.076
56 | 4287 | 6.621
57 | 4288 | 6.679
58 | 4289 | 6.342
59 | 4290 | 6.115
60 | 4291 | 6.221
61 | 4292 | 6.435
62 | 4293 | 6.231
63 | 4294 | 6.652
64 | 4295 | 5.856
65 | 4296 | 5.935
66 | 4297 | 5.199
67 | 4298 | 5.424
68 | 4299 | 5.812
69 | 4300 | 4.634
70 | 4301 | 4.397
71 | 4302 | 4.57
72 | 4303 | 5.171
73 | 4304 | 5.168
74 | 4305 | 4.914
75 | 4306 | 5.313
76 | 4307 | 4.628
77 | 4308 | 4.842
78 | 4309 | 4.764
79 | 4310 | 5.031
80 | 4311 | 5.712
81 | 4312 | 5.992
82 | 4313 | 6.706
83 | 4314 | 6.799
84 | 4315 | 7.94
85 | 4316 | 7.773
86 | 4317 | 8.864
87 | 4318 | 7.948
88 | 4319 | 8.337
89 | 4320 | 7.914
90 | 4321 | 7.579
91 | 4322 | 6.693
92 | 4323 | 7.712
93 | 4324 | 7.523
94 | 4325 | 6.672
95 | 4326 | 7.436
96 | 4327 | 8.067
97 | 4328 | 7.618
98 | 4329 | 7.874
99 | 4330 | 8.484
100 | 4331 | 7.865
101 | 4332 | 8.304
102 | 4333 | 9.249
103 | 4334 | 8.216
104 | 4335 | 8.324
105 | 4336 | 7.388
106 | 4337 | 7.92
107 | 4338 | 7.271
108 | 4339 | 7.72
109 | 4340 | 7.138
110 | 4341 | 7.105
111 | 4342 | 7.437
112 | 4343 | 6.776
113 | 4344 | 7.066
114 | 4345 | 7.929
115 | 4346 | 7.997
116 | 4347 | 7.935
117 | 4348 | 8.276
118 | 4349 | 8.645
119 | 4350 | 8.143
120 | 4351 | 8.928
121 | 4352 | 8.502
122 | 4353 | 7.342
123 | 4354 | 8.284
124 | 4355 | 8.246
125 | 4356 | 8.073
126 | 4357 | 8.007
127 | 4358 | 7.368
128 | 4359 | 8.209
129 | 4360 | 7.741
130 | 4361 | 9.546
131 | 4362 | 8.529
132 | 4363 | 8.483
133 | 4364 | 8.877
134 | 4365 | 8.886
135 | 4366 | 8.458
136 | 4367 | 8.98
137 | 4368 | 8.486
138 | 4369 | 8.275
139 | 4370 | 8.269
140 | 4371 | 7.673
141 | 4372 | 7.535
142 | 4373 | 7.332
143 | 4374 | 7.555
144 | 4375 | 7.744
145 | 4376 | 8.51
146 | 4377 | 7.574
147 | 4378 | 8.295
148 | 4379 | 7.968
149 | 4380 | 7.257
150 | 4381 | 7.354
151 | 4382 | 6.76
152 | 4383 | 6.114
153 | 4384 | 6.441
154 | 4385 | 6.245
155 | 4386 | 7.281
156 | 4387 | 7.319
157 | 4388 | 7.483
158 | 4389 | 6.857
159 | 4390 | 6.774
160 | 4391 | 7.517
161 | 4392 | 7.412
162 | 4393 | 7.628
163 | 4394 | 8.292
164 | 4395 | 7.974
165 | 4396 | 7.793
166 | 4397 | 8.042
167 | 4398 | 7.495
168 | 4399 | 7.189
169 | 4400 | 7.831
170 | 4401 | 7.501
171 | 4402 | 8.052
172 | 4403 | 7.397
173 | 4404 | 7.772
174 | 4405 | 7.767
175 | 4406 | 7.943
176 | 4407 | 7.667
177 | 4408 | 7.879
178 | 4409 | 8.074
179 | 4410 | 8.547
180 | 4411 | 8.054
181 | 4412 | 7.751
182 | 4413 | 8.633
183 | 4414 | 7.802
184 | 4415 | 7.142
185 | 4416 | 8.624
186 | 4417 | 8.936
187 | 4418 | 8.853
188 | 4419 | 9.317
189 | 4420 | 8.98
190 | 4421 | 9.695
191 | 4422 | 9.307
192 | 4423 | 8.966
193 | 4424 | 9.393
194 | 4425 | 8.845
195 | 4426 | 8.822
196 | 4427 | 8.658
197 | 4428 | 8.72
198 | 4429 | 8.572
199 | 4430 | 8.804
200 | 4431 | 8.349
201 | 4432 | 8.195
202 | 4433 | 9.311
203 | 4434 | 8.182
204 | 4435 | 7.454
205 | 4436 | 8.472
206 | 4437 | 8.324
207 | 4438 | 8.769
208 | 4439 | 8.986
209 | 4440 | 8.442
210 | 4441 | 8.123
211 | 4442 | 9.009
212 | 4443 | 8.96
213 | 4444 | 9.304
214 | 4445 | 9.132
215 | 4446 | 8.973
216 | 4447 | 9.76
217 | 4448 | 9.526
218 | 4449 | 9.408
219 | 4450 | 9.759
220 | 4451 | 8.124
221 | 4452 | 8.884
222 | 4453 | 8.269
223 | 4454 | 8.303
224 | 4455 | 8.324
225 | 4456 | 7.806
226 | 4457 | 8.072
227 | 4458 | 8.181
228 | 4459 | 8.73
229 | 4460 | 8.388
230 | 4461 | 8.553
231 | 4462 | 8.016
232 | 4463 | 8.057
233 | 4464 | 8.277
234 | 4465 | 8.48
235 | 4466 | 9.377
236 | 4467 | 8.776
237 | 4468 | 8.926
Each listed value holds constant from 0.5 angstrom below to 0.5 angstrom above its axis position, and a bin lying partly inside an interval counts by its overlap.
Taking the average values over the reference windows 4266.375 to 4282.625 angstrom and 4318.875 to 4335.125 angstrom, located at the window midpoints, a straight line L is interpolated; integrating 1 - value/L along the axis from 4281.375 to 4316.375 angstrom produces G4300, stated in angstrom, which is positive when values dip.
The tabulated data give 6.0 angstrom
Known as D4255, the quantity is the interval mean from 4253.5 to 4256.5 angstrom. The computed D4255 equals 7.09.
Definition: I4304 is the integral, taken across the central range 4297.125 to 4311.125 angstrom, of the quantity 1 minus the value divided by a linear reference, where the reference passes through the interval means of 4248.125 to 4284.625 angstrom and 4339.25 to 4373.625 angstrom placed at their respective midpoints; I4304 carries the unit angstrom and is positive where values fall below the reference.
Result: 4.3 angstrom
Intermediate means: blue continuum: 6.69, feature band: 5.01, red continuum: 8.07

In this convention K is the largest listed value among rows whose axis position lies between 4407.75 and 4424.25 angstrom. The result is 9.695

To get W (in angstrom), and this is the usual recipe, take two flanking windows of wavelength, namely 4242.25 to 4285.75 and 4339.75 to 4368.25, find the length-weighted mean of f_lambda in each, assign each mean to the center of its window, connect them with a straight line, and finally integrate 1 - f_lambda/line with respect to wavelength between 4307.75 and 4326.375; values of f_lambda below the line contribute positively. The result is 1.5 angstrom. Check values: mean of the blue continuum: 6.8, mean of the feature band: 6.99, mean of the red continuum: 8.12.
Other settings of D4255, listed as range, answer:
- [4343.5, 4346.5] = 7.66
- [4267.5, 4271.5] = 6.76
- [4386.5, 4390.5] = 7.11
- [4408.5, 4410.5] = 8.31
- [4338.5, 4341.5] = 7.32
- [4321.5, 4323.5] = 7.2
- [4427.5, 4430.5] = 8.7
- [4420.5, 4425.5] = 9.24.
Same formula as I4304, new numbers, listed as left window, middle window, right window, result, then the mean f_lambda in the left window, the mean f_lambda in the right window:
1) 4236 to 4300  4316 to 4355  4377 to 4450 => -2.7 angstrom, 6.65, 8.18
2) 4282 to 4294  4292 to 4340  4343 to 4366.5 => 3.4 angstrom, 6.48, 8.21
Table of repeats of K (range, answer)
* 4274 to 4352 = 9.249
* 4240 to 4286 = 8.479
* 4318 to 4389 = 9.546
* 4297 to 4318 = 8.864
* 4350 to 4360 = 8.928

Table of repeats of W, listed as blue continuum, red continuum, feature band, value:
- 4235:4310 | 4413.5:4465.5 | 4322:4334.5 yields -1.2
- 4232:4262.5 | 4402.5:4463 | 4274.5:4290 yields 1.4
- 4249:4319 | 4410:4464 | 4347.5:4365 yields -2.1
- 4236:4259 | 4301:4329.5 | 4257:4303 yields 3.1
